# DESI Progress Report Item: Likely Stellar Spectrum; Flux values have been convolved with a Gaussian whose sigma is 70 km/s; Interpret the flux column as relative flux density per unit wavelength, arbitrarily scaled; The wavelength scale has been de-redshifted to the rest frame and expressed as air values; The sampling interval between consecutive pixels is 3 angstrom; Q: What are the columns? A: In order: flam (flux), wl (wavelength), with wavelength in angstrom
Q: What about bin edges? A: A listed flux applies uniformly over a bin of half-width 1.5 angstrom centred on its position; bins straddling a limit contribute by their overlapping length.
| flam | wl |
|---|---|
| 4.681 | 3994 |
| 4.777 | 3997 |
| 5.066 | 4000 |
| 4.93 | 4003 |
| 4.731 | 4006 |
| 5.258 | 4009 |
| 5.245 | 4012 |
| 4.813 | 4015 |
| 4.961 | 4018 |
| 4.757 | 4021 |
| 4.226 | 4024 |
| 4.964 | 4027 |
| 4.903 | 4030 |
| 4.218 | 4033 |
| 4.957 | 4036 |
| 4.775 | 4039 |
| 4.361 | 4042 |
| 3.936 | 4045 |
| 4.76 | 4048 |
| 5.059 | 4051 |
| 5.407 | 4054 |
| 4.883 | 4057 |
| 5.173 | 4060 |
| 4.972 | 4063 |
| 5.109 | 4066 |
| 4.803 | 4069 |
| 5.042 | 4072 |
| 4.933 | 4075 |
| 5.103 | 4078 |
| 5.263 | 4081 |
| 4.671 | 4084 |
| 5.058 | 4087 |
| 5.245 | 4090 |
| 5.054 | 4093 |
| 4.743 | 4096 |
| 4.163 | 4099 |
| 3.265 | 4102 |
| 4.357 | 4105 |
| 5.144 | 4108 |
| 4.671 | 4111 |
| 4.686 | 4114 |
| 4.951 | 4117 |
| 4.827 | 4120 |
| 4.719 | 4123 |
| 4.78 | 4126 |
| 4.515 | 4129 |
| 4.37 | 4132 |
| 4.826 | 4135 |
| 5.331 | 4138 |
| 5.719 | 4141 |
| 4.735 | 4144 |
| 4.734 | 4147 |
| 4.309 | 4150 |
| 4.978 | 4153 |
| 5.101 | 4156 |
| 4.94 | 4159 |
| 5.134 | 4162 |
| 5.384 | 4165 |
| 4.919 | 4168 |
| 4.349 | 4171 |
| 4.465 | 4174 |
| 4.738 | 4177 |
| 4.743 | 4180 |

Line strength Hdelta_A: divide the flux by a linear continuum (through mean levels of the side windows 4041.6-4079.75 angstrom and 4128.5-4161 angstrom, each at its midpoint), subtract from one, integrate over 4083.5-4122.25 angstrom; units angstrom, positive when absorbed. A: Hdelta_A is 1.7 angstrom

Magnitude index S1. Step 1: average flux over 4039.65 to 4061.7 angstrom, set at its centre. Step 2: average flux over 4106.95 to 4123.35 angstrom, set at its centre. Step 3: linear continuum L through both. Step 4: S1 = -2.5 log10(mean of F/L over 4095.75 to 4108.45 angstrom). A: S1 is 0.14 mag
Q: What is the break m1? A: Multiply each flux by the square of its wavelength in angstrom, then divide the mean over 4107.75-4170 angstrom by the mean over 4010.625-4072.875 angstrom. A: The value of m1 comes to 1.06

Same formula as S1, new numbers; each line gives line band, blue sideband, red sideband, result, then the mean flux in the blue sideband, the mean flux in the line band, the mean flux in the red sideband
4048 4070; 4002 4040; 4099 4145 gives -0.058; 4.83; 5.04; 4.71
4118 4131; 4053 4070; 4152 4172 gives 0.068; 5.06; 4.71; 4.99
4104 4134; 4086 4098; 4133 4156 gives 0.057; 4.99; 4.71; 4.94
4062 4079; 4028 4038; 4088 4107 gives -0.091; 4.71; 4.99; 4.5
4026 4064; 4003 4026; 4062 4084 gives 0.033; 4.86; 4.79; 5.01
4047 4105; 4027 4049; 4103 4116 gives -0.055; 4.58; 4.87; 4.67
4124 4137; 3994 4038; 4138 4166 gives 0.075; 4.84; 4.65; 5.01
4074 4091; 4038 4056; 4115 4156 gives -0.061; 4.72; 5.04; 4.84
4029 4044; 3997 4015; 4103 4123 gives 0.072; 5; 4.61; 4.73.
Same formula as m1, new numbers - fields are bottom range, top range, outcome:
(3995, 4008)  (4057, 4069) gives 1.06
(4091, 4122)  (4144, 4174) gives 1.08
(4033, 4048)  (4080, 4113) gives 1.07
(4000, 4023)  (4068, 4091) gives 1.05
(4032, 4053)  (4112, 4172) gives 1.11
